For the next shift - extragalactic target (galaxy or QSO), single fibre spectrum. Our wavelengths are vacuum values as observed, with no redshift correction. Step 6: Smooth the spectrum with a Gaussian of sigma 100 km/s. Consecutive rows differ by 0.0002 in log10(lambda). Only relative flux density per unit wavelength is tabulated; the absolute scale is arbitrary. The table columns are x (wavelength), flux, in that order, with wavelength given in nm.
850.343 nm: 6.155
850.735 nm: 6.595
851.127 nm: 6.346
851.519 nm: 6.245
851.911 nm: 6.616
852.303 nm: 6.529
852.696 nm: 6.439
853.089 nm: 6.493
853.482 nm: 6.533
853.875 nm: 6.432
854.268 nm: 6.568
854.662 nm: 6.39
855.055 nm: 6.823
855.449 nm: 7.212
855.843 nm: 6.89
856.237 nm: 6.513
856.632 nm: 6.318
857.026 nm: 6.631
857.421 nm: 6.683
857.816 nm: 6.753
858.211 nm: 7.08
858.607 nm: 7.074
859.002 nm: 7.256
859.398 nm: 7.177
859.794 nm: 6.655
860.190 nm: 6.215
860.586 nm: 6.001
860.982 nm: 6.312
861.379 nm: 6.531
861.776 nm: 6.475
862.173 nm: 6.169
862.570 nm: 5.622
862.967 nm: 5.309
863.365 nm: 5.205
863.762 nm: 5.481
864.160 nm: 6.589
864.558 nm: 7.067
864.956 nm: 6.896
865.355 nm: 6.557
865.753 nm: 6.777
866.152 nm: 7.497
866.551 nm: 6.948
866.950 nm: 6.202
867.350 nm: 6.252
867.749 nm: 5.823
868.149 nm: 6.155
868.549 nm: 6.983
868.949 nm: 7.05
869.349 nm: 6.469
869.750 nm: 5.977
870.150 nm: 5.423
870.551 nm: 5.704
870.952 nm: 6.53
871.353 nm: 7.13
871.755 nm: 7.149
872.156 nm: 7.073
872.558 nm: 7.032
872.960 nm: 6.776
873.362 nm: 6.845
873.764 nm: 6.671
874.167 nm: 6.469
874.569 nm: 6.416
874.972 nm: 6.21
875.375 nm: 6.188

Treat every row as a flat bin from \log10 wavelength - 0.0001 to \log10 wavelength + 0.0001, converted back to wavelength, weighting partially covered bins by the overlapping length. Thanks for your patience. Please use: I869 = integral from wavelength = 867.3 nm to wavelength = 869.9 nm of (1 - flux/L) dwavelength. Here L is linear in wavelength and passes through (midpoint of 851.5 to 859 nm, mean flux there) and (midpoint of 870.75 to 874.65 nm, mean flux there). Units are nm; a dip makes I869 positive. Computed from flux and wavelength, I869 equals 0.15 nm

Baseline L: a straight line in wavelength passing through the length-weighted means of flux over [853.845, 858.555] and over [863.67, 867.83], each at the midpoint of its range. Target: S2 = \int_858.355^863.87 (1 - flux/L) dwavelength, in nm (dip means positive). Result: 0.32 nm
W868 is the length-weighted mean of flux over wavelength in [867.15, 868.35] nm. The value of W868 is 6.08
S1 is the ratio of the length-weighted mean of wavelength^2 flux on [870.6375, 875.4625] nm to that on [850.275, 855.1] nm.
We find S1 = 1.08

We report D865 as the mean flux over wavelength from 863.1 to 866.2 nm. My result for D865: 6.44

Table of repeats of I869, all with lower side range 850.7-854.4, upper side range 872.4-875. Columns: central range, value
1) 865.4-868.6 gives 0.018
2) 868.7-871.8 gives 0.104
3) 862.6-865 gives 0.206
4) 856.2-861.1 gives -0.114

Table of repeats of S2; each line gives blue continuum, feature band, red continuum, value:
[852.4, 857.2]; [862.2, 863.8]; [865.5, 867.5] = 0.292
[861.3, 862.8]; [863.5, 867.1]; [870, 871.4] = -0.297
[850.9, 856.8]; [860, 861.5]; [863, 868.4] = 0.048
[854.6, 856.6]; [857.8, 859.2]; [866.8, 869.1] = -0.085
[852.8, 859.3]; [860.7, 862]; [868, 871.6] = 0.038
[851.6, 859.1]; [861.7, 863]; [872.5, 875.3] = 0.144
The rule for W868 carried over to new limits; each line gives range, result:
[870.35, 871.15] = 6.11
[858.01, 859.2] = 7.13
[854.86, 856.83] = 6.75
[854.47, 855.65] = 6.81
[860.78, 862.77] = 6.22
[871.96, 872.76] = 7.05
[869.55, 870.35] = 5.7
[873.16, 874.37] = 6.66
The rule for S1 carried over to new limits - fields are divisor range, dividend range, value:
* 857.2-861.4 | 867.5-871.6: 0.97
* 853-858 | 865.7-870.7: 0.99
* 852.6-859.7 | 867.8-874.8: 1.01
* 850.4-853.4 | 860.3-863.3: 0.96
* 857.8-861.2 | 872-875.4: 1.02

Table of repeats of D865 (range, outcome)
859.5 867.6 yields 6.35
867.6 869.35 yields 6.52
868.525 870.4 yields 6.31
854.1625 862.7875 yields 6.6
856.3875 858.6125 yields 6.72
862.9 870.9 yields 6.34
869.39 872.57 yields 6.47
